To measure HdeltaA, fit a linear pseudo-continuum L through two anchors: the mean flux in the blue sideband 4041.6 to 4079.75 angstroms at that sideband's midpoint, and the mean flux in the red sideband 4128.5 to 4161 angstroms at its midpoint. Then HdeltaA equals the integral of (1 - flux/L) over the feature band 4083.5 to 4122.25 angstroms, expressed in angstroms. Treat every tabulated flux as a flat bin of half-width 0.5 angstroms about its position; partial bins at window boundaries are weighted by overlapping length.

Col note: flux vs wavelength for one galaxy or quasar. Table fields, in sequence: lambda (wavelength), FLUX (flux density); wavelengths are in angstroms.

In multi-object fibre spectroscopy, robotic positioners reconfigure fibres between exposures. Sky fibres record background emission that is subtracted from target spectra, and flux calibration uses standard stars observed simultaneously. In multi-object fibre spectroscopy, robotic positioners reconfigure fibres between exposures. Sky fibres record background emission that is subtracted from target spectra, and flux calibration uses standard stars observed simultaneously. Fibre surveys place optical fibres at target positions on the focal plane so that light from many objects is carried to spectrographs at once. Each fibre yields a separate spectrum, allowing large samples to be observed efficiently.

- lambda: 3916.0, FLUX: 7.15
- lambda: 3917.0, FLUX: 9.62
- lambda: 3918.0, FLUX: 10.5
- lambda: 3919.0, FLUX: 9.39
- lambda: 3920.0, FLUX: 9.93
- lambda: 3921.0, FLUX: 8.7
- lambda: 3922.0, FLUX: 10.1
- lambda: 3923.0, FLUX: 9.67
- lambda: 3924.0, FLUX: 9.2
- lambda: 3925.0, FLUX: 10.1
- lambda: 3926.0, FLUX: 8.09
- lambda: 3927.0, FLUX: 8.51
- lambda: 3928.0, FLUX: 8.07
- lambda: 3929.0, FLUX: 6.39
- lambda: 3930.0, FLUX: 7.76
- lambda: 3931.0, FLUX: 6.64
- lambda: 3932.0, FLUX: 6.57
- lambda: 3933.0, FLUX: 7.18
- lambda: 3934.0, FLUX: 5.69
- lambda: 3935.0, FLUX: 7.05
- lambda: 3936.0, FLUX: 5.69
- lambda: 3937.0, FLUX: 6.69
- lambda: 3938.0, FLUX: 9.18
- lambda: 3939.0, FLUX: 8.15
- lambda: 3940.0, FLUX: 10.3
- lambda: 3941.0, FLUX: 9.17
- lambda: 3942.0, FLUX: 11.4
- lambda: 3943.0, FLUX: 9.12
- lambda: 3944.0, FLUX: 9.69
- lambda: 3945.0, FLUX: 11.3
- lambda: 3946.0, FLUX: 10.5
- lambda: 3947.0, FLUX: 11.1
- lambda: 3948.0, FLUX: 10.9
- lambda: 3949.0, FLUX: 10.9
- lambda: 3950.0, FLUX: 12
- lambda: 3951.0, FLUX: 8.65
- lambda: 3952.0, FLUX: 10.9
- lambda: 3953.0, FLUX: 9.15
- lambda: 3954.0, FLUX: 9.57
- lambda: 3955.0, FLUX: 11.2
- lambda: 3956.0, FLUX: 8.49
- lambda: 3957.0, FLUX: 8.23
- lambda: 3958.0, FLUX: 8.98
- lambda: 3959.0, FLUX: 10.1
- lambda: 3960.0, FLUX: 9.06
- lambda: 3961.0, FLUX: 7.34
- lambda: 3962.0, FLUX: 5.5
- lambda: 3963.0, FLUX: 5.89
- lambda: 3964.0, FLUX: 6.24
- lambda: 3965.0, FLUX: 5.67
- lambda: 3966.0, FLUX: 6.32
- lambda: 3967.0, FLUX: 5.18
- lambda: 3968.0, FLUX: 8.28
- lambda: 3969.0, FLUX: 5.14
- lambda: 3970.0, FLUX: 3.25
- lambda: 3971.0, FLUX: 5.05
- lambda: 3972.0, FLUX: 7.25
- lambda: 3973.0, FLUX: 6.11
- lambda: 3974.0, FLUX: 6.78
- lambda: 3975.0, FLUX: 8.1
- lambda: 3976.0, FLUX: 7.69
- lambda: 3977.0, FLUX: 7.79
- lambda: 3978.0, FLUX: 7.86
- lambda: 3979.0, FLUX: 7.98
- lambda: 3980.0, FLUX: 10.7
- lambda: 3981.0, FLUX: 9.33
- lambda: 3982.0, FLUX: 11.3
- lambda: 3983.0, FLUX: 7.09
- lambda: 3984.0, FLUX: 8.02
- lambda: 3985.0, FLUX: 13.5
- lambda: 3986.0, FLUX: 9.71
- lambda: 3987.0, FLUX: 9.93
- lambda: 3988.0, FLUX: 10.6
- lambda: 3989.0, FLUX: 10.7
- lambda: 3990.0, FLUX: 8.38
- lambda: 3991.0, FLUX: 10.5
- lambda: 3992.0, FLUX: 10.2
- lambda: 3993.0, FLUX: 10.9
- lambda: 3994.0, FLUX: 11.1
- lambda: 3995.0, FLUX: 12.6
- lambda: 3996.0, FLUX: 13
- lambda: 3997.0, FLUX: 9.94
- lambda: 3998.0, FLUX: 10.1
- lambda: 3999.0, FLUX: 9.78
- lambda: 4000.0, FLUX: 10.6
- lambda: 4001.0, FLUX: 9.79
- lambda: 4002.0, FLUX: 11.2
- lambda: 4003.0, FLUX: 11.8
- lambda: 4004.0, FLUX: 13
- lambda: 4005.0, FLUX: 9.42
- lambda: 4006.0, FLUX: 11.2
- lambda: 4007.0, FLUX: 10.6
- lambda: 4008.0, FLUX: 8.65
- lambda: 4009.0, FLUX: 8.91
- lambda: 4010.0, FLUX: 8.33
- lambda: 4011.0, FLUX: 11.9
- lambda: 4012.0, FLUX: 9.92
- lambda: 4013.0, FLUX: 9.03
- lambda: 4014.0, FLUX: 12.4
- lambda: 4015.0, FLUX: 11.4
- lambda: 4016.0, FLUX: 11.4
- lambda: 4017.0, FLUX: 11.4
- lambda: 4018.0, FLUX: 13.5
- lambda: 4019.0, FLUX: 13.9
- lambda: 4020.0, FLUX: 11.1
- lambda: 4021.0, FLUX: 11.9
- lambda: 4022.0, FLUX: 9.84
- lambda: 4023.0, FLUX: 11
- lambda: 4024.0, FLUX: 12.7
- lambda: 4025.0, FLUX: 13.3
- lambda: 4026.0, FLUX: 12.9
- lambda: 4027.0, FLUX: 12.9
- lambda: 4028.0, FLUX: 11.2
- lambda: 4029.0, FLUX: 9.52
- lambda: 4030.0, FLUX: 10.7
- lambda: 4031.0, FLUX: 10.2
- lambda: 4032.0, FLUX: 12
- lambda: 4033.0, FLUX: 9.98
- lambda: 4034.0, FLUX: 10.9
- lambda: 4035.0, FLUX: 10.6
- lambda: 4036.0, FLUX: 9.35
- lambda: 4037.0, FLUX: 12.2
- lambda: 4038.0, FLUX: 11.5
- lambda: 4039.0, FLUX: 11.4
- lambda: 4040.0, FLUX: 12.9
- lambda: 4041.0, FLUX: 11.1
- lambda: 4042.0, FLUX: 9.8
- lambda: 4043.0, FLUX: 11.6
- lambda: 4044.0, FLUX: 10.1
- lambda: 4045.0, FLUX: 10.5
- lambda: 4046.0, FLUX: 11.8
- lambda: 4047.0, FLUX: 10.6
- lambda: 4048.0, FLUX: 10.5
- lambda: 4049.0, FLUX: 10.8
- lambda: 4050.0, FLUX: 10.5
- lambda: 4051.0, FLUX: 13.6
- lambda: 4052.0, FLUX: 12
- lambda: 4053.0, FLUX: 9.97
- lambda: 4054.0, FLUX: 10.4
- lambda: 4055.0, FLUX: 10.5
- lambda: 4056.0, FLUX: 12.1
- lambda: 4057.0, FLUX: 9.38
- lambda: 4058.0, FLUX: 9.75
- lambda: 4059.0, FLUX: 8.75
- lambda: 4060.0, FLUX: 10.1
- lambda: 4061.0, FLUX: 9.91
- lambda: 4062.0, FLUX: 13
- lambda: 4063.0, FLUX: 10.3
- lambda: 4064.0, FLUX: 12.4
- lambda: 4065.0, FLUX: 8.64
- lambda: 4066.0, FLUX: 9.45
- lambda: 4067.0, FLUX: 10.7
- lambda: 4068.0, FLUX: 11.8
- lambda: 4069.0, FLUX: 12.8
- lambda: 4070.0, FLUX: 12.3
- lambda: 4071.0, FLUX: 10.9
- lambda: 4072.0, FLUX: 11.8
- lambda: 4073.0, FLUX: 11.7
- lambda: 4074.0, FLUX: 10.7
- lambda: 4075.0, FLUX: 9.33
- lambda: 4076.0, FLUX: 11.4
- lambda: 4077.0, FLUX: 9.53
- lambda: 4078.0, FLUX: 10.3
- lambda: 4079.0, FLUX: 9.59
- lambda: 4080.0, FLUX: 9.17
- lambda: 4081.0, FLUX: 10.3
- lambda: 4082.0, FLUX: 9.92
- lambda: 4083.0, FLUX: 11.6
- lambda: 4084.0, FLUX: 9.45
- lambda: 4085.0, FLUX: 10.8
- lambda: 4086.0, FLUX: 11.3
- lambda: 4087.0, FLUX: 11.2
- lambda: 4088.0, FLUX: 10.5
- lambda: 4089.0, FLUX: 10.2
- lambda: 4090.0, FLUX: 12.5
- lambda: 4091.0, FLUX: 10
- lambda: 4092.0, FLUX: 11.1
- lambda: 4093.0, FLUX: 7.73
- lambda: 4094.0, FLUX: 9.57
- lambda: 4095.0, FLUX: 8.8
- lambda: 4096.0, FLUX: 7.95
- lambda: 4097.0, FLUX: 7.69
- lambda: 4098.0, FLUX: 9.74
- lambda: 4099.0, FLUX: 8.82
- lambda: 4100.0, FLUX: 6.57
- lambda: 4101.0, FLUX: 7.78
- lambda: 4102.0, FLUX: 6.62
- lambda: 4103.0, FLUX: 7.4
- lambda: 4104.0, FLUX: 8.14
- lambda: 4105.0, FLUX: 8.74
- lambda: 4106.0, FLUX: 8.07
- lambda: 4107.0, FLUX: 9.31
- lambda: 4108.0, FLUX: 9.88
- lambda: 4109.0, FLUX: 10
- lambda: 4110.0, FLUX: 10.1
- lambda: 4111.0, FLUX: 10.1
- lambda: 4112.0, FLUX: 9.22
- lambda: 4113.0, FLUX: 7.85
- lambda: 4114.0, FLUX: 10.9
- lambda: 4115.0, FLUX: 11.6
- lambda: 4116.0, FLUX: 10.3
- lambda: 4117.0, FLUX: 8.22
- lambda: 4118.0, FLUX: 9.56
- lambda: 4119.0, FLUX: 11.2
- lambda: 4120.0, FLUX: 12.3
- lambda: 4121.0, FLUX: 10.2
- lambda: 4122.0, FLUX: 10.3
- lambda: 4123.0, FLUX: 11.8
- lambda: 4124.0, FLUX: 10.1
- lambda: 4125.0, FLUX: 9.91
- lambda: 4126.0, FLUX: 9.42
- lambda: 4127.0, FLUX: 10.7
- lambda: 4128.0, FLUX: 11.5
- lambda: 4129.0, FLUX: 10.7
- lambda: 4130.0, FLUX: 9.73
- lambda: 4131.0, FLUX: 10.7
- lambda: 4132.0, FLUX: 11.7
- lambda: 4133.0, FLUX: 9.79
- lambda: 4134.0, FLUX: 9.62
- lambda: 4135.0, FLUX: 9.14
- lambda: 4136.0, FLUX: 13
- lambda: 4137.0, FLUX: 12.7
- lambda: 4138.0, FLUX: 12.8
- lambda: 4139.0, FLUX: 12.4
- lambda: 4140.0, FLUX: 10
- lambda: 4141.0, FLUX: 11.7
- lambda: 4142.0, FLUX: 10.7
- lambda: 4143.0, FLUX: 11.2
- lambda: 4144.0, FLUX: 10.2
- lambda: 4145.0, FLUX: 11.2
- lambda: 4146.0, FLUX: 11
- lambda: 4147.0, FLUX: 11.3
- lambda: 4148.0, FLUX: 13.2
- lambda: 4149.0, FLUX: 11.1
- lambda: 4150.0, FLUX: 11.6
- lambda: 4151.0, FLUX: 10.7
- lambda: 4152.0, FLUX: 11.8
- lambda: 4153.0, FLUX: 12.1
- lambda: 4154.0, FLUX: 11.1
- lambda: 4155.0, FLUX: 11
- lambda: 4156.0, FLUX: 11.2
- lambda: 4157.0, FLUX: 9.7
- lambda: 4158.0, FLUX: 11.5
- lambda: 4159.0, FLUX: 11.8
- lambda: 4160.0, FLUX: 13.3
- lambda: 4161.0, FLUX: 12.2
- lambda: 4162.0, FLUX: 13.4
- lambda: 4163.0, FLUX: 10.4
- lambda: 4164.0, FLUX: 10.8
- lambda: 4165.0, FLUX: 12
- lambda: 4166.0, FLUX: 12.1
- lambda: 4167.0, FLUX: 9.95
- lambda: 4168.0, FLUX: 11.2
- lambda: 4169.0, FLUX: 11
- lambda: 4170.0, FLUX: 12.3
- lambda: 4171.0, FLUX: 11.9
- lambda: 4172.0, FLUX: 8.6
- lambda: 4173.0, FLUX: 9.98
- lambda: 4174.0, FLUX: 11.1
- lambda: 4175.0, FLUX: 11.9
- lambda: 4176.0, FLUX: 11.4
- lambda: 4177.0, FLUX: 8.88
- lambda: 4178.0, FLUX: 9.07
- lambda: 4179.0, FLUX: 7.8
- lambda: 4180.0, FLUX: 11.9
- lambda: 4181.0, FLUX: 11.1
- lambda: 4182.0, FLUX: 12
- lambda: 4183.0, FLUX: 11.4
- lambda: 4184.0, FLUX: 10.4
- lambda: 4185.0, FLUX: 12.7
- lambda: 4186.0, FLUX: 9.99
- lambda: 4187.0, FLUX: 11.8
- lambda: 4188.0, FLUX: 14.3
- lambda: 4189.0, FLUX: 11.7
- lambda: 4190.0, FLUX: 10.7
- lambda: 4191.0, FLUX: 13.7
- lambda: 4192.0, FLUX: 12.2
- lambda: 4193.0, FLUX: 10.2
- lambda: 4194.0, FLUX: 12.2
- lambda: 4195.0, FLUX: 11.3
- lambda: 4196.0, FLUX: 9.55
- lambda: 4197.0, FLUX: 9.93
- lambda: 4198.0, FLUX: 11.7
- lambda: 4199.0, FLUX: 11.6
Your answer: 5.22 angstroms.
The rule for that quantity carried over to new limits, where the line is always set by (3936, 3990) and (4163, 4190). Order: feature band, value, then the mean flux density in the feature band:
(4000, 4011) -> -1.5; 10.4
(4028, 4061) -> -4.3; 10.8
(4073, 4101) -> 0.5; 9.84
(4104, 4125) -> 0.8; 9.94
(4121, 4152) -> -1.2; 11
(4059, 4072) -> -1.6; 11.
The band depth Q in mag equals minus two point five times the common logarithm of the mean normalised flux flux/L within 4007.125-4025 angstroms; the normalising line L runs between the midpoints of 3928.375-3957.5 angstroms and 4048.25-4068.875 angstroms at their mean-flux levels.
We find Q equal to -0.10 mag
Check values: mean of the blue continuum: 8.95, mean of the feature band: 11.1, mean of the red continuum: 10.7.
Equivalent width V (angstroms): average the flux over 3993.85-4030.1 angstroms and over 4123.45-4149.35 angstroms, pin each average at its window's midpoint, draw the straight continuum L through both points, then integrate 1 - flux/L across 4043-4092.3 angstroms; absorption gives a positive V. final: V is 1.5 angstroms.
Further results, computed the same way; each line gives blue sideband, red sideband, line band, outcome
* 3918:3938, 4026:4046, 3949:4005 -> 2.63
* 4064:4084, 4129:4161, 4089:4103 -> 2.58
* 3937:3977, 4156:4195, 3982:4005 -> -4.39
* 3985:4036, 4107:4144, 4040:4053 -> -0.34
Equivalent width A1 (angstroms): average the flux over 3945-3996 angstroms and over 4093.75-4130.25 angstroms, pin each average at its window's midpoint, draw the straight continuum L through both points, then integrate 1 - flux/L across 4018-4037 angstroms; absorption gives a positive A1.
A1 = -4.9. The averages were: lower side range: 8.82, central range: 11.4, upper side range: 9.48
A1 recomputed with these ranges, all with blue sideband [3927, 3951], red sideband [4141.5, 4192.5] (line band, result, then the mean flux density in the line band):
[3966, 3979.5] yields 3.69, 6.64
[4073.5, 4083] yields 0.17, 10.1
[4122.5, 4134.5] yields 0.42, 10.5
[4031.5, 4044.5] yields -1.56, 11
